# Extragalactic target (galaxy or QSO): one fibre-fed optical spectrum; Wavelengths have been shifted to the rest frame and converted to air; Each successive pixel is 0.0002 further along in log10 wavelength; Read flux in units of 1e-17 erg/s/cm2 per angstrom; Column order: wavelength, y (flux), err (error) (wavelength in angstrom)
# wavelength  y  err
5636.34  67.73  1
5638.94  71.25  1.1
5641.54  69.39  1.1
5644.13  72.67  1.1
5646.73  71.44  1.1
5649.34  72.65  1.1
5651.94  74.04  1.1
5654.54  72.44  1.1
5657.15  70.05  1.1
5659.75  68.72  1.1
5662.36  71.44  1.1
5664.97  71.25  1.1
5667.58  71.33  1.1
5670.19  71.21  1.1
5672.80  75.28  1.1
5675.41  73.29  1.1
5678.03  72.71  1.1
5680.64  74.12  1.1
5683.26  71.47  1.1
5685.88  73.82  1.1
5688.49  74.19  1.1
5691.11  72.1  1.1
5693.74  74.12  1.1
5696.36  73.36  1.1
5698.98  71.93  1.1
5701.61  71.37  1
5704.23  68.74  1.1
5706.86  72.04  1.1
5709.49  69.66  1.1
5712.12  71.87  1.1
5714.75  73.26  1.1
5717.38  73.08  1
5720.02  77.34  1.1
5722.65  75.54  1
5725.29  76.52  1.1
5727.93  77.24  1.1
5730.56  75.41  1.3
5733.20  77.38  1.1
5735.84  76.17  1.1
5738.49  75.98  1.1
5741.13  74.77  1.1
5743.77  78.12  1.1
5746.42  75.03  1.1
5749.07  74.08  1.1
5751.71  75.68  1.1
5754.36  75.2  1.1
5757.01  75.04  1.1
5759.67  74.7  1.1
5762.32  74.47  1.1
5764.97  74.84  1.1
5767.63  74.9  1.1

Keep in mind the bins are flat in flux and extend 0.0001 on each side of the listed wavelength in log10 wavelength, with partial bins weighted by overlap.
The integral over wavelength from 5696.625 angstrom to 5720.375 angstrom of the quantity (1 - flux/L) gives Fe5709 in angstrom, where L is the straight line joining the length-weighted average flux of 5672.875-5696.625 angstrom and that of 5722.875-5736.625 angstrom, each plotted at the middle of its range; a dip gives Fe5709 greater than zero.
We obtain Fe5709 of 1.0 angstrom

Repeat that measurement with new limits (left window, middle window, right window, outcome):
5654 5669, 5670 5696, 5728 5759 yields -0.4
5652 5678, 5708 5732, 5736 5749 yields 0.1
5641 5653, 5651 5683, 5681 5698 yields 0.2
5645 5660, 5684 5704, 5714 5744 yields 0.3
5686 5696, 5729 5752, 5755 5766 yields -0.4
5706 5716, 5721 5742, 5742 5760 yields -0.7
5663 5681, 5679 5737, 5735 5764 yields 0.2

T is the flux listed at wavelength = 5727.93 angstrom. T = 77.24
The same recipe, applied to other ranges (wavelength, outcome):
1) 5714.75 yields 73.26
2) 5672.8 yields 75.28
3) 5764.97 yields 74.84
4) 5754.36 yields 75.2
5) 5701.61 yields 71.37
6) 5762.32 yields 74.47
